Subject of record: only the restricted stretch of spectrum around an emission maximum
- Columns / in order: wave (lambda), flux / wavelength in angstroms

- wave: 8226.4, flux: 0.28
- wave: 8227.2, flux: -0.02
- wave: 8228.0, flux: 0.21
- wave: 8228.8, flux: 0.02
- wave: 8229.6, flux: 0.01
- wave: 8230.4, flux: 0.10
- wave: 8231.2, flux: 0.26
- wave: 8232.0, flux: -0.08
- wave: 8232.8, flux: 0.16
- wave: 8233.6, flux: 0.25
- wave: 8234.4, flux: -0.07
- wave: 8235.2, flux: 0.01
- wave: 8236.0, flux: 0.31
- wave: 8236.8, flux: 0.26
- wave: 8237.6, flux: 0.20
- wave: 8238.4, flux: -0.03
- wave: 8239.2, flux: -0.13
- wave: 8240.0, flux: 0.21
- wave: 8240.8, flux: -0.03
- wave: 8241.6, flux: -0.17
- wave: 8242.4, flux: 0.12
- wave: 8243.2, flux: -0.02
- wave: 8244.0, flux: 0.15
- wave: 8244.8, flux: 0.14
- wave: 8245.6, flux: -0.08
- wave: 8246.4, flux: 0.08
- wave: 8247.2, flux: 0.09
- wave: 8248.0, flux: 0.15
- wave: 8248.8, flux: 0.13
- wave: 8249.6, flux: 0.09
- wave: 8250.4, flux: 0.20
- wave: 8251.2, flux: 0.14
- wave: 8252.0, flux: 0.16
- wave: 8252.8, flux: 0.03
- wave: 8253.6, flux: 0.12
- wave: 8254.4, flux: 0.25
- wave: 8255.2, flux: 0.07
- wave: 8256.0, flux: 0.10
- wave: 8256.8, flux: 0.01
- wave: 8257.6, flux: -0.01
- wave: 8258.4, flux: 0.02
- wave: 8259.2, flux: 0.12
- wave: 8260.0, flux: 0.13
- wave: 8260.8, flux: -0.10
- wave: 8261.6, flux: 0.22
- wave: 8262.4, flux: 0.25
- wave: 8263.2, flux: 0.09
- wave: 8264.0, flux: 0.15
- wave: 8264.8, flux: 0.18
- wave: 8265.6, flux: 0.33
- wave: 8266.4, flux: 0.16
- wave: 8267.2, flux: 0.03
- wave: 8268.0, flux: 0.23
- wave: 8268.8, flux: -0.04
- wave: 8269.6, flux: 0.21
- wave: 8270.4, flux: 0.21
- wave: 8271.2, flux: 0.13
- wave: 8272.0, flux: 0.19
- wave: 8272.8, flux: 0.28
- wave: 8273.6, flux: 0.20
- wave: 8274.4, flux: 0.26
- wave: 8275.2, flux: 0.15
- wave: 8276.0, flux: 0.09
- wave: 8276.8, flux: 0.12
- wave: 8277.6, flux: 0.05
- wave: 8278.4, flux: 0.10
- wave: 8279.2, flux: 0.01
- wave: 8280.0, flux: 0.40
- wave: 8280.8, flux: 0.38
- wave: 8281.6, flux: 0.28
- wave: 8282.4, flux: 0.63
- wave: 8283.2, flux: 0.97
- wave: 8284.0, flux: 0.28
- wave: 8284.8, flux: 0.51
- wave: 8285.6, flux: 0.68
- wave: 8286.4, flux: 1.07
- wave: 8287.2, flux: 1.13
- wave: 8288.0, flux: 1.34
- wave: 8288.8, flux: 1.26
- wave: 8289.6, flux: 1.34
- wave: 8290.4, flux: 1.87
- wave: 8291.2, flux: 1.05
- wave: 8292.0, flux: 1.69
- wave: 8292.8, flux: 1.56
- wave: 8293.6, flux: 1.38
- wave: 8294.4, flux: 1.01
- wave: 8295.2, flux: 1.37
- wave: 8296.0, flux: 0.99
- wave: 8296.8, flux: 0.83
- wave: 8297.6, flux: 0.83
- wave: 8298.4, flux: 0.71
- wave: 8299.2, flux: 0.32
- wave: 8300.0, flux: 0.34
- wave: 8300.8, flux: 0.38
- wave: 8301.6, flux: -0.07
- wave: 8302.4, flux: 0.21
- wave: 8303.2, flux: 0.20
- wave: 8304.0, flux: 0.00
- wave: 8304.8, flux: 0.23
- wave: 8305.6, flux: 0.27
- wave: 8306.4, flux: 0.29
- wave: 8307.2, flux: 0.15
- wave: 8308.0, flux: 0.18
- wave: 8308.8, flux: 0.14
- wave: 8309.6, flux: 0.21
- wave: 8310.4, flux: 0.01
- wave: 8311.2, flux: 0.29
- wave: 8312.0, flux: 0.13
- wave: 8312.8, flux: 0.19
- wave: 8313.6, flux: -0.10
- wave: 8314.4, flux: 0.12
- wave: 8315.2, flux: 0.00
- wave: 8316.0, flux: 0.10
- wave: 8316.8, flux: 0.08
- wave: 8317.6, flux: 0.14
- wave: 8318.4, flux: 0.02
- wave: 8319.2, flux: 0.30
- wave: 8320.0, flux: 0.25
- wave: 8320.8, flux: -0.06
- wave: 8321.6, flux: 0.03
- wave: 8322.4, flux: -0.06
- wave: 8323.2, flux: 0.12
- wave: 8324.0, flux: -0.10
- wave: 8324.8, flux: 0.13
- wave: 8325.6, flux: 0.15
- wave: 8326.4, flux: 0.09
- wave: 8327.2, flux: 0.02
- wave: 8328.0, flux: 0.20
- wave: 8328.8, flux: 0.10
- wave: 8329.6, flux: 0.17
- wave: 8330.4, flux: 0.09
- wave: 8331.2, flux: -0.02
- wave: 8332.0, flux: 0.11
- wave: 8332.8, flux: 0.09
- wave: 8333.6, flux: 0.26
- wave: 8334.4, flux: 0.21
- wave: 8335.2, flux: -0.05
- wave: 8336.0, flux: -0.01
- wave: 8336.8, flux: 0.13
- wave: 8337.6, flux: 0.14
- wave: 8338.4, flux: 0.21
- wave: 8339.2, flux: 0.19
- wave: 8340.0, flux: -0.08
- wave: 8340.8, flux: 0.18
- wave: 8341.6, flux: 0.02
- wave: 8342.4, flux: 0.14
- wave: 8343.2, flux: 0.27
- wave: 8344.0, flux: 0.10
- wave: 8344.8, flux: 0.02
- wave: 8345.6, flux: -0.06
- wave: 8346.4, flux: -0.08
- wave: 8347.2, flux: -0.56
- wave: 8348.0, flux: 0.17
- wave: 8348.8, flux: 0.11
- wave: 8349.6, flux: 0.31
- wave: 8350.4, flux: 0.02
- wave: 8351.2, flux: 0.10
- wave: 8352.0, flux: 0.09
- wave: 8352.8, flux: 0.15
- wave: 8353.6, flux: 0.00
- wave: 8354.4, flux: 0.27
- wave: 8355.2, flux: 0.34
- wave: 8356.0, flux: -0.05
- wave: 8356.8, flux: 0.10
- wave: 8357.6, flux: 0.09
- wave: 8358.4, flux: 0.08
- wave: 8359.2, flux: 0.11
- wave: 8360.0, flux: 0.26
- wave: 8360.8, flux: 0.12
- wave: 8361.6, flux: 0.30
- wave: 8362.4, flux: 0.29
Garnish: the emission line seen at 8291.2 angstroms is [O II]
